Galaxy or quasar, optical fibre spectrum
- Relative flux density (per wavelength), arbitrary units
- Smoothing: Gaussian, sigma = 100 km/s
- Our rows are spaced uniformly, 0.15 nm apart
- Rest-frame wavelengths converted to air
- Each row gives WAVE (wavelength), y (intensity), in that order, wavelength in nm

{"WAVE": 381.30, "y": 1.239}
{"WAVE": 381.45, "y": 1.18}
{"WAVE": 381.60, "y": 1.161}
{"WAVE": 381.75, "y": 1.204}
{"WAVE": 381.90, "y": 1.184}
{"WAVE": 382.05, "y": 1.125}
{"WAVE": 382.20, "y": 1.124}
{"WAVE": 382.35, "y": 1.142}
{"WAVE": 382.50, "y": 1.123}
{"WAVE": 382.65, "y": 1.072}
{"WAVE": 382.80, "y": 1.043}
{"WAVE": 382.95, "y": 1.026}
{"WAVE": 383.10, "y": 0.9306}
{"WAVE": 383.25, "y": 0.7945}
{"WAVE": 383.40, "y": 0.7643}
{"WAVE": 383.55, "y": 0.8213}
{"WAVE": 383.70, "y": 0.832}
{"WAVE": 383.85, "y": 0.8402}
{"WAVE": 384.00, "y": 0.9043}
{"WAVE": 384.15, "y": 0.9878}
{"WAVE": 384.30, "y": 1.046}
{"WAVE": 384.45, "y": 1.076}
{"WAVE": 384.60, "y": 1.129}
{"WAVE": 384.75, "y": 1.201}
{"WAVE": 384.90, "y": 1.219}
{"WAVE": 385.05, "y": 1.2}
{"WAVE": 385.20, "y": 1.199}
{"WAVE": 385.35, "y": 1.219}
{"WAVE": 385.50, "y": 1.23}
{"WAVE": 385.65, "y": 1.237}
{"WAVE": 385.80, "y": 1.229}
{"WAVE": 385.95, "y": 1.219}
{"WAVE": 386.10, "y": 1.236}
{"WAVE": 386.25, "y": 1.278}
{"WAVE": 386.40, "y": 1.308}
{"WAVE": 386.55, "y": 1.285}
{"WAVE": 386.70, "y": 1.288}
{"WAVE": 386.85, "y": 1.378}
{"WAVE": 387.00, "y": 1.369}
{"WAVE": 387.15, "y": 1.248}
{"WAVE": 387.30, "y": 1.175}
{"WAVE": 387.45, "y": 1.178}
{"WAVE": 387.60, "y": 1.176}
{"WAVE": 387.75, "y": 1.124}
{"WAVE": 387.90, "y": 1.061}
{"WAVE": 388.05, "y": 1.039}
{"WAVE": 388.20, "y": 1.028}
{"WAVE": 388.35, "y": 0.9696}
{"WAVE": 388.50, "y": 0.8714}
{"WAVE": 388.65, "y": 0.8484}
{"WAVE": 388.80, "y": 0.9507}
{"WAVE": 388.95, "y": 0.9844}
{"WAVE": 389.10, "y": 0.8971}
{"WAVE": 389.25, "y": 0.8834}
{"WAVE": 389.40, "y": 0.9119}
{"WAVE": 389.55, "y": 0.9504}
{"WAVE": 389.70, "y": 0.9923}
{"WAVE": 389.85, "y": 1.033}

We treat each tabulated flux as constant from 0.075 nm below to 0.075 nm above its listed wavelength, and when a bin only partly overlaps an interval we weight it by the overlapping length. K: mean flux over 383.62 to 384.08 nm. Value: 0.86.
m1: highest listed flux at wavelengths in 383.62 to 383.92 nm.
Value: 0.8402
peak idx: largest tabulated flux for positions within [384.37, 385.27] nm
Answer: 1.219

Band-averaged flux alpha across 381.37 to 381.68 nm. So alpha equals 1.17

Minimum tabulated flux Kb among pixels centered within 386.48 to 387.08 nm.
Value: 1.285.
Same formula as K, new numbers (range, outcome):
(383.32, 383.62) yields 0.792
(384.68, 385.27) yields 1.2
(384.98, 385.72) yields 1.22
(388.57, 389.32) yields 0.913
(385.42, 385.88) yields 1.23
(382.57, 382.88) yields 1.06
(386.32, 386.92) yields 1.31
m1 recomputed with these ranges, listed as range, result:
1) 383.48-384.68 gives 1.129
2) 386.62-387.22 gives 1.378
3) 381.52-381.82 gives 1.204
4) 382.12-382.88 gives 1.142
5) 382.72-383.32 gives 1.043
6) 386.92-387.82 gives 1.369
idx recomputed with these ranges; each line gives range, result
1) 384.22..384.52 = 1.076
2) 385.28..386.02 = 1.237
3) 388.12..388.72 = 1.028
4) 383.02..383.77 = 0.9306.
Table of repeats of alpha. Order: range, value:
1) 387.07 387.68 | 1.2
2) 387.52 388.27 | 1.09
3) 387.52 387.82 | 1.15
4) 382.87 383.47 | 0.881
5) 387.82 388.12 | 1.05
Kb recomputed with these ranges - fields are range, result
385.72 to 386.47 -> 1.219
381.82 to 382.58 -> 1.123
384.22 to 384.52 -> 1.046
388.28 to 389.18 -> 0.8484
